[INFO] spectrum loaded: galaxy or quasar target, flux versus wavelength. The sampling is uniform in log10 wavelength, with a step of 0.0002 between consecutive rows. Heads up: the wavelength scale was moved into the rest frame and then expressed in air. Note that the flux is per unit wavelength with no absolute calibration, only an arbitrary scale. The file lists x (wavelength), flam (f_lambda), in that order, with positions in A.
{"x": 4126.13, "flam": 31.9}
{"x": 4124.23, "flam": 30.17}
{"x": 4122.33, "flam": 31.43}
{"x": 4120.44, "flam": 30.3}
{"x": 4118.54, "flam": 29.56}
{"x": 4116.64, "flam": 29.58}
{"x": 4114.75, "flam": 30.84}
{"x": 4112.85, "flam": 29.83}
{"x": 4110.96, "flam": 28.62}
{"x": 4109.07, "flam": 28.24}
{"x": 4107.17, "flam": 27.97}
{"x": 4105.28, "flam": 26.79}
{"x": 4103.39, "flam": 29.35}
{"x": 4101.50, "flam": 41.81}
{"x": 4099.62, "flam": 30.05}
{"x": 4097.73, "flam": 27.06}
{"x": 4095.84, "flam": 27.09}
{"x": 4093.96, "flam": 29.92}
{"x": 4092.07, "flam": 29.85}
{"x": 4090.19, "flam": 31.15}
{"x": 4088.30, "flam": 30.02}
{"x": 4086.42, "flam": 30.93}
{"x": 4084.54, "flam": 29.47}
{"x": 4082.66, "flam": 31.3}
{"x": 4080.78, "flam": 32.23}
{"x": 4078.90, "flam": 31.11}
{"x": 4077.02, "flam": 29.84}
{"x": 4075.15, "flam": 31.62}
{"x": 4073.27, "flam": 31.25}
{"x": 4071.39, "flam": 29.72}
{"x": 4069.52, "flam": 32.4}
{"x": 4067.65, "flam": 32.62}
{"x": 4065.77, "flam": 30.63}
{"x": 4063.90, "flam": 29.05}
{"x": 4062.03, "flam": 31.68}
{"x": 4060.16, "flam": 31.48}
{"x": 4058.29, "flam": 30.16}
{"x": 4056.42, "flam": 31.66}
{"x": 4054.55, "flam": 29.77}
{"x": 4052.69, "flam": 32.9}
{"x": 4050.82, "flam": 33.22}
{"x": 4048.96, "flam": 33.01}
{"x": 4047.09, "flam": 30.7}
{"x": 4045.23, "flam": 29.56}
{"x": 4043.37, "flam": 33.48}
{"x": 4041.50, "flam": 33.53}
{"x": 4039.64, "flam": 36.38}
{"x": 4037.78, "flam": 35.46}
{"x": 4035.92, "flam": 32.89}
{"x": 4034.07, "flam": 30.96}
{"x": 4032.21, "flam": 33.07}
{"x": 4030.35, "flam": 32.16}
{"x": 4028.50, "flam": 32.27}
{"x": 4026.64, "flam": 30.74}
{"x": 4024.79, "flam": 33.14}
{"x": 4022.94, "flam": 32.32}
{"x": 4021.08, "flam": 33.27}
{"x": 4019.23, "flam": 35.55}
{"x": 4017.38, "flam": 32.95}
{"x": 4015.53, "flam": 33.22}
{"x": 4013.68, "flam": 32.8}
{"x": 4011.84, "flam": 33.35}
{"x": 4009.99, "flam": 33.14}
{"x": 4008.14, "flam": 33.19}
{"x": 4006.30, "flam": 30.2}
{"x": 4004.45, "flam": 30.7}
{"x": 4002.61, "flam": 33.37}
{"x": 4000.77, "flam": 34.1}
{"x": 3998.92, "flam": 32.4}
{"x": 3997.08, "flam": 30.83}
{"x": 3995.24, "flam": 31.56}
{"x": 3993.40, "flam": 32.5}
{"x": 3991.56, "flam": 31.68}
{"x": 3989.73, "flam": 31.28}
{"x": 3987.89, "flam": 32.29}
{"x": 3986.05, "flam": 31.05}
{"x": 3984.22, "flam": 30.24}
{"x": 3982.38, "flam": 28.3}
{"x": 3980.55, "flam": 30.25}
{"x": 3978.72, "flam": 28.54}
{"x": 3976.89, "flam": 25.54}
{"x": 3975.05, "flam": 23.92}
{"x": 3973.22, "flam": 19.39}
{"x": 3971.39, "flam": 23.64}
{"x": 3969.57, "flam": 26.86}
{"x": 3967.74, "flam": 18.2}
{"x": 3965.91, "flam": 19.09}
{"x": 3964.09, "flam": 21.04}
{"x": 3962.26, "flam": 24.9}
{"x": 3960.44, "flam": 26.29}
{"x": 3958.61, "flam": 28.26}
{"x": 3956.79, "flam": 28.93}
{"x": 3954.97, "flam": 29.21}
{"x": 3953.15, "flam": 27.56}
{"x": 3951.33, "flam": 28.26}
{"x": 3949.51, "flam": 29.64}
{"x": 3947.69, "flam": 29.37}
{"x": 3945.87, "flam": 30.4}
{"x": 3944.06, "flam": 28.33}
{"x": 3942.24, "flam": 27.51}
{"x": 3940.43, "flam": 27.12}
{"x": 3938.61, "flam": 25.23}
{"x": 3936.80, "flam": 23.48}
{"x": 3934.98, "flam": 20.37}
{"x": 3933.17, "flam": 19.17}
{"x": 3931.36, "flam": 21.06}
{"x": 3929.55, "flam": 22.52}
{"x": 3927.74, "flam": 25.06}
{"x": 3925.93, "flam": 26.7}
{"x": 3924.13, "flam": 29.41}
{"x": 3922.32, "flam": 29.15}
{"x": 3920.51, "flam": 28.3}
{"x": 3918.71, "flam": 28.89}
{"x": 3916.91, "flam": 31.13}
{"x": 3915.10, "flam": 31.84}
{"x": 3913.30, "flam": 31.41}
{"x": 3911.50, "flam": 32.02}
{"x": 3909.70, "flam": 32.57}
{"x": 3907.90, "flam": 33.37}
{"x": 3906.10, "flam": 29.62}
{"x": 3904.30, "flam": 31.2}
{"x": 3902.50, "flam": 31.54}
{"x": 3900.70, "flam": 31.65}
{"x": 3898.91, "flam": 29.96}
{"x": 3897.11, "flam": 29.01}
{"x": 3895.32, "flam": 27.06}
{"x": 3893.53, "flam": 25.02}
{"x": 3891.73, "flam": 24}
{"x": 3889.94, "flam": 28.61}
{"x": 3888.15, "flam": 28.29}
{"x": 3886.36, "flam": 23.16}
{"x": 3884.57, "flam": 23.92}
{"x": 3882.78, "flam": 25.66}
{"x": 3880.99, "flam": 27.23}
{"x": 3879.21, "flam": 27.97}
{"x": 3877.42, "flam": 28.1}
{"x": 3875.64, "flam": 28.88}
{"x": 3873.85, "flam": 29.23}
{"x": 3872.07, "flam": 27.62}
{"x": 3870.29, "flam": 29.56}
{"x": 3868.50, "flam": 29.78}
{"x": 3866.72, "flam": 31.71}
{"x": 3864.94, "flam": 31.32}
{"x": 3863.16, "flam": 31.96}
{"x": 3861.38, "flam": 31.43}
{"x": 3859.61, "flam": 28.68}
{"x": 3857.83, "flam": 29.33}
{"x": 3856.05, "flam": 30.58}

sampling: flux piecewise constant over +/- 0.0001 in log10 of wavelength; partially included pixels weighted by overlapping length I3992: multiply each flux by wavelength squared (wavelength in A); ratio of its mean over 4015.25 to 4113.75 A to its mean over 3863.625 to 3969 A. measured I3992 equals 1.2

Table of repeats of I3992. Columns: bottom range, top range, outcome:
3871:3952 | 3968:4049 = 1.18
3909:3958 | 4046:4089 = 1.21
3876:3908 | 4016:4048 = 1.26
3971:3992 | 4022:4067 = 1.18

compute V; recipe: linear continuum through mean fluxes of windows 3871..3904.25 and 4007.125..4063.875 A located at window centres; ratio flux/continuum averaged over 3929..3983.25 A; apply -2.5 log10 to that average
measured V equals 0.177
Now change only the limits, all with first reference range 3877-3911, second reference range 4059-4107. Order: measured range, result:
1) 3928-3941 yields 0.26 mag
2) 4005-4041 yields -0.10 mag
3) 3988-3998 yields -0.07 mag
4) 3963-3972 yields 0.32 mag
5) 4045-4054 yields -0.06 mag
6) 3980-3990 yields -0.04 mag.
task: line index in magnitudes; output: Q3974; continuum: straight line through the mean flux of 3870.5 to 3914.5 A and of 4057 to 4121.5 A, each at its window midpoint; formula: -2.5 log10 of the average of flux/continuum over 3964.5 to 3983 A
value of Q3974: 0.21 mag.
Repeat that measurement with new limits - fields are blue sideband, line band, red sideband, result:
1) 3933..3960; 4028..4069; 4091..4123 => -0.12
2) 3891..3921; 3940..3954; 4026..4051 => 0.08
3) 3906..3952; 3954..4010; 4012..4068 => 0.06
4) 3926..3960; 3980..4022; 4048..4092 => -0.13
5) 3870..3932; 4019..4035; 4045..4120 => -0.09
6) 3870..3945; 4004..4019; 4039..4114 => -0.10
